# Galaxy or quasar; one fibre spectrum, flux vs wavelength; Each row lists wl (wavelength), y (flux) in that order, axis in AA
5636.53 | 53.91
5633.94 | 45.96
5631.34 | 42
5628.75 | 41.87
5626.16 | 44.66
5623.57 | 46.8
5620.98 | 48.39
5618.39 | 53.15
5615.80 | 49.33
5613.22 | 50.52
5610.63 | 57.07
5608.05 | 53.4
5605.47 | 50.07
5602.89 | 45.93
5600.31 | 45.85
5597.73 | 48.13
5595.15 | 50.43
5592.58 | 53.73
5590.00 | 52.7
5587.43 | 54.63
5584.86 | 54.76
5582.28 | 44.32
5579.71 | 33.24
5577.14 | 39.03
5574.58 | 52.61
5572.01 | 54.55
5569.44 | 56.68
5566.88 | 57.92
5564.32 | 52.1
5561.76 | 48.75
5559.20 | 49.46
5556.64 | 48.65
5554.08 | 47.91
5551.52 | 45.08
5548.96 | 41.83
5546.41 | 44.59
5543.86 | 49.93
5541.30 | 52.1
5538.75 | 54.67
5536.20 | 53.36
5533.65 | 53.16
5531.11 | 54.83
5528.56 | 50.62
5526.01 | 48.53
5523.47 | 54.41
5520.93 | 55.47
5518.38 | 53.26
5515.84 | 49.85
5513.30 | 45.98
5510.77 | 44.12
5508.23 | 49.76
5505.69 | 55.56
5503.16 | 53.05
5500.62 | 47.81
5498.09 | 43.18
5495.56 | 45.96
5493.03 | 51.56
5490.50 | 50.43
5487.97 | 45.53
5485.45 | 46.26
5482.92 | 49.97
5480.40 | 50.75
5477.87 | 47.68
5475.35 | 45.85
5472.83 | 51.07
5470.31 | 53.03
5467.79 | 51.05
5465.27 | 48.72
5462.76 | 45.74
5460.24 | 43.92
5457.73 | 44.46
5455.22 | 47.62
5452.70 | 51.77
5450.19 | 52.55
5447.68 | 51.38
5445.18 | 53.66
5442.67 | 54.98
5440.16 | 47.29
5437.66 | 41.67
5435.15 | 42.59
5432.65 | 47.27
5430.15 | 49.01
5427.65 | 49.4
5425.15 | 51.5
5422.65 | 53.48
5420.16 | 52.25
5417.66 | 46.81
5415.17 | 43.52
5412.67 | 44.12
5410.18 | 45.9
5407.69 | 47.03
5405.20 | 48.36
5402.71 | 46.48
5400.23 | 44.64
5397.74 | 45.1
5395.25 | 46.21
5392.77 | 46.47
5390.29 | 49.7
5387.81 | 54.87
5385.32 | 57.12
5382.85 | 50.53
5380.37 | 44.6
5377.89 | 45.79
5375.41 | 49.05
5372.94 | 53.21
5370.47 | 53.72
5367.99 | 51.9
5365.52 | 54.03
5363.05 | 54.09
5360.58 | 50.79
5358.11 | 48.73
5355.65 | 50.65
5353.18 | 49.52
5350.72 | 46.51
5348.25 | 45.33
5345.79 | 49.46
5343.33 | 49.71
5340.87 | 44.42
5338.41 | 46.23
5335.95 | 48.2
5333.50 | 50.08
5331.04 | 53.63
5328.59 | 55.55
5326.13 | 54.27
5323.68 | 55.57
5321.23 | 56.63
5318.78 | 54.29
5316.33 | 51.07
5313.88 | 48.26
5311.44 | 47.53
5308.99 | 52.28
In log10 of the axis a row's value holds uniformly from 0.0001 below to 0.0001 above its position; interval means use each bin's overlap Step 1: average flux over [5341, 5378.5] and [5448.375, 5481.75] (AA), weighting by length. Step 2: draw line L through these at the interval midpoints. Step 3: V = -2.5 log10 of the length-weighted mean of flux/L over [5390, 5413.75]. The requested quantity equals 0.074 mag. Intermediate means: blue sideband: 50.1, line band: 46.3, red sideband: 48.8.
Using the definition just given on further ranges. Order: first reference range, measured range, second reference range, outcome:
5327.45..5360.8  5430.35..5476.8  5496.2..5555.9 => 0.02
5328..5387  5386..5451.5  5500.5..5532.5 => 0.05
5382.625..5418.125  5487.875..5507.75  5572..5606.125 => -0.03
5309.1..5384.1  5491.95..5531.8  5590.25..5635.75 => -0.02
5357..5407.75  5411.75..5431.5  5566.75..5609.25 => 0.02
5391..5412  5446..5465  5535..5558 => -0.03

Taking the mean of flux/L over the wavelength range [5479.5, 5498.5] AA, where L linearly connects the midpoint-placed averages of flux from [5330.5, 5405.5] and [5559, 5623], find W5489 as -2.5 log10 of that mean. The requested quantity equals 0.04 mag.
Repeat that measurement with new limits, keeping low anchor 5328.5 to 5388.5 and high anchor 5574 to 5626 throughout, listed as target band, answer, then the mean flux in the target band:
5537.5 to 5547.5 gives -0.02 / 50.4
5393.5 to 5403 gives 0.10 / 45.6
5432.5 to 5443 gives 0.09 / 46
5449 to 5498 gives 0.03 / 48.5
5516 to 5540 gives -0.08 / 53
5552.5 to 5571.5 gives -0.05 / 51.7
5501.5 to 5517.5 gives -0.01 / 49.8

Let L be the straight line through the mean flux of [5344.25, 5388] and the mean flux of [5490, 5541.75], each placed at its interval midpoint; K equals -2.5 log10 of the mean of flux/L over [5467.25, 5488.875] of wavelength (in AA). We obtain 0.04 mag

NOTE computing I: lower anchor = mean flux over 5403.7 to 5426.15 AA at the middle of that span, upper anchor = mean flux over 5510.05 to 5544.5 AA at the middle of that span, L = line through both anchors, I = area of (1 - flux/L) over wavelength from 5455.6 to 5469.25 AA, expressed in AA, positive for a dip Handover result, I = 0.72 AA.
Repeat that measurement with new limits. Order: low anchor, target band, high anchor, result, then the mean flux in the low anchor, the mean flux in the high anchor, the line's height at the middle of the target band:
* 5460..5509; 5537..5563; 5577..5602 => 0.0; 48.9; 48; 48.4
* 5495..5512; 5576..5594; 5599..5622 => 0.9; 48.6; 50.4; 50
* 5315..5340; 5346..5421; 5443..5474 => 3.5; 52.4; 49.7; 51.3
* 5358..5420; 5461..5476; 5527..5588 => 0.0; 49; 49.7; 49.3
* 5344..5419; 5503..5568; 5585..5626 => -0.6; 48.8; 50.6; 50.1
